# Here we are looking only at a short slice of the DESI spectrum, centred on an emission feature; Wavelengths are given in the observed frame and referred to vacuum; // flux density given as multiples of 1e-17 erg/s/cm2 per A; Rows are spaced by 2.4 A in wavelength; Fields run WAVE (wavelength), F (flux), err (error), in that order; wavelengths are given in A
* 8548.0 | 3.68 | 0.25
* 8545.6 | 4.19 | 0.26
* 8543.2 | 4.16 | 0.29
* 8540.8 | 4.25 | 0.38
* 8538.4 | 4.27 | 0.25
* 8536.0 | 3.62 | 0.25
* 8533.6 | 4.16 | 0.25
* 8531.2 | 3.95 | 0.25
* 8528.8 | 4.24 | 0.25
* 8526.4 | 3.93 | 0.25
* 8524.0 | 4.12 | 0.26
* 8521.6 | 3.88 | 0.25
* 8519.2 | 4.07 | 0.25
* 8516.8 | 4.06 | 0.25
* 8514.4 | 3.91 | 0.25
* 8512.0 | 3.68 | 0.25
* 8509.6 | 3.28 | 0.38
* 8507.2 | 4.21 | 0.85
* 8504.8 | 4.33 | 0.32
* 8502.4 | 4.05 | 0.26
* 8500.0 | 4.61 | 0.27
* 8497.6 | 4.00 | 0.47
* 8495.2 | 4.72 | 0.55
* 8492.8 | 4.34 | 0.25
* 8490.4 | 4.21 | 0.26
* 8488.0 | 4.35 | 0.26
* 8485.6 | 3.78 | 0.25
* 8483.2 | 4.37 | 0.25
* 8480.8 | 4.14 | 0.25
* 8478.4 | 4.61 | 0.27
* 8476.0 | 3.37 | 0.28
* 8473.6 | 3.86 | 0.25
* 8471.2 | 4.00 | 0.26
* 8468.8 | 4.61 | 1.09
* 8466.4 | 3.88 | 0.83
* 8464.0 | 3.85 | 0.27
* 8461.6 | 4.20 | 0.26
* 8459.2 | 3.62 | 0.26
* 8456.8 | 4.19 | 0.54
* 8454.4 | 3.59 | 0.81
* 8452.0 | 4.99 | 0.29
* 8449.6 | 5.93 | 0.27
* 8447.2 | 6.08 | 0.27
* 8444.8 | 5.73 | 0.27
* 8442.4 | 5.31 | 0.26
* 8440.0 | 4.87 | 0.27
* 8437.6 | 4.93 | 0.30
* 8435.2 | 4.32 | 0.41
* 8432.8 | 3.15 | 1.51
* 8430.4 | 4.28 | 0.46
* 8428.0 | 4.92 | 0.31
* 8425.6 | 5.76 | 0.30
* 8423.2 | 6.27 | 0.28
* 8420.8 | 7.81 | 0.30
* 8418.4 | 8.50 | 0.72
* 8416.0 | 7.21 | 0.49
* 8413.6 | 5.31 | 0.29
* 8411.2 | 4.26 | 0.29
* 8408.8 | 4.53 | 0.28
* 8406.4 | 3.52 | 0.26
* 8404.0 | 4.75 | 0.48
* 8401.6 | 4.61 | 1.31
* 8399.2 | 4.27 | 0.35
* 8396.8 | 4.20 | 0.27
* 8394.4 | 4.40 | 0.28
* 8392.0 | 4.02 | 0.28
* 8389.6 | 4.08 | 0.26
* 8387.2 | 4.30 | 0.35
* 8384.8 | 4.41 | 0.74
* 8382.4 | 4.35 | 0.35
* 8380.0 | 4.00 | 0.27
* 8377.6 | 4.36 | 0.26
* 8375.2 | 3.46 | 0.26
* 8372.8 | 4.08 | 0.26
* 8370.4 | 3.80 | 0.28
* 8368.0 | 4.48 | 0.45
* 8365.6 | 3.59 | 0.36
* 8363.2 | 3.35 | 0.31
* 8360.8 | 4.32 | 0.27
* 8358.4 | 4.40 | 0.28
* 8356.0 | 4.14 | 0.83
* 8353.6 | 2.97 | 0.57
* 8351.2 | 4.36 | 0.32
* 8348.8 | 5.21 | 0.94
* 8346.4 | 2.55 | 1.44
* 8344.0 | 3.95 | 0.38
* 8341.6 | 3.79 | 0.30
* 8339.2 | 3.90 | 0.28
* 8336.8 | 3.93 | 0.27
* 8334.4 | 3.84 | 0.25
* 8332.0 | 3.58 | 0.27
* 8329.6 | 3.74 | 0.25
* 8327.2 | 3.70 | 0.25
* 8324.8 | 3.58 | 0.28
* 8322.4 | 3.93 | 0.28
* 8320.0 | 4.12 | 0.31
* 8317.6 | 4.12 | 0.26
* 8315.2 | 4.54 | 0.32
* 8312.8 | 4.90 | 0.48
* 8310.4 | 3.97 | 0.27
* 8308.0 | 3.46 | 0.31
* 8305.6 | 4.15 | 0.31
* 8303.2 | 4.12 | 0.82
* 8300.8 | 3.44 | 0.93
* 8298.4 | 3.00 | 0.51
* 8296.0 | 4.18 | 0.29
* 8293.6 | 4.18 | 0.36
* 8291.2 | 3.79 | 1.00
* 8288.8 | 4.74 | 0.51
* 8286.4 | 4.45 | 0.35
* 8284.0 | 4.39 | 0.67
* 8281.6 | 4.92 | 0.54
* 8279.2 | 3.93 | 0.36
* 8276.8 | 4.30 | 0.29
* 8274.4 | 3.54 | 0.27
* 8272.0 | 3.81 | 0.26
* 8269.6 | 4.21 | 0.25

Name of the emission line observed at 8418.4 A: H-alpha 6563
